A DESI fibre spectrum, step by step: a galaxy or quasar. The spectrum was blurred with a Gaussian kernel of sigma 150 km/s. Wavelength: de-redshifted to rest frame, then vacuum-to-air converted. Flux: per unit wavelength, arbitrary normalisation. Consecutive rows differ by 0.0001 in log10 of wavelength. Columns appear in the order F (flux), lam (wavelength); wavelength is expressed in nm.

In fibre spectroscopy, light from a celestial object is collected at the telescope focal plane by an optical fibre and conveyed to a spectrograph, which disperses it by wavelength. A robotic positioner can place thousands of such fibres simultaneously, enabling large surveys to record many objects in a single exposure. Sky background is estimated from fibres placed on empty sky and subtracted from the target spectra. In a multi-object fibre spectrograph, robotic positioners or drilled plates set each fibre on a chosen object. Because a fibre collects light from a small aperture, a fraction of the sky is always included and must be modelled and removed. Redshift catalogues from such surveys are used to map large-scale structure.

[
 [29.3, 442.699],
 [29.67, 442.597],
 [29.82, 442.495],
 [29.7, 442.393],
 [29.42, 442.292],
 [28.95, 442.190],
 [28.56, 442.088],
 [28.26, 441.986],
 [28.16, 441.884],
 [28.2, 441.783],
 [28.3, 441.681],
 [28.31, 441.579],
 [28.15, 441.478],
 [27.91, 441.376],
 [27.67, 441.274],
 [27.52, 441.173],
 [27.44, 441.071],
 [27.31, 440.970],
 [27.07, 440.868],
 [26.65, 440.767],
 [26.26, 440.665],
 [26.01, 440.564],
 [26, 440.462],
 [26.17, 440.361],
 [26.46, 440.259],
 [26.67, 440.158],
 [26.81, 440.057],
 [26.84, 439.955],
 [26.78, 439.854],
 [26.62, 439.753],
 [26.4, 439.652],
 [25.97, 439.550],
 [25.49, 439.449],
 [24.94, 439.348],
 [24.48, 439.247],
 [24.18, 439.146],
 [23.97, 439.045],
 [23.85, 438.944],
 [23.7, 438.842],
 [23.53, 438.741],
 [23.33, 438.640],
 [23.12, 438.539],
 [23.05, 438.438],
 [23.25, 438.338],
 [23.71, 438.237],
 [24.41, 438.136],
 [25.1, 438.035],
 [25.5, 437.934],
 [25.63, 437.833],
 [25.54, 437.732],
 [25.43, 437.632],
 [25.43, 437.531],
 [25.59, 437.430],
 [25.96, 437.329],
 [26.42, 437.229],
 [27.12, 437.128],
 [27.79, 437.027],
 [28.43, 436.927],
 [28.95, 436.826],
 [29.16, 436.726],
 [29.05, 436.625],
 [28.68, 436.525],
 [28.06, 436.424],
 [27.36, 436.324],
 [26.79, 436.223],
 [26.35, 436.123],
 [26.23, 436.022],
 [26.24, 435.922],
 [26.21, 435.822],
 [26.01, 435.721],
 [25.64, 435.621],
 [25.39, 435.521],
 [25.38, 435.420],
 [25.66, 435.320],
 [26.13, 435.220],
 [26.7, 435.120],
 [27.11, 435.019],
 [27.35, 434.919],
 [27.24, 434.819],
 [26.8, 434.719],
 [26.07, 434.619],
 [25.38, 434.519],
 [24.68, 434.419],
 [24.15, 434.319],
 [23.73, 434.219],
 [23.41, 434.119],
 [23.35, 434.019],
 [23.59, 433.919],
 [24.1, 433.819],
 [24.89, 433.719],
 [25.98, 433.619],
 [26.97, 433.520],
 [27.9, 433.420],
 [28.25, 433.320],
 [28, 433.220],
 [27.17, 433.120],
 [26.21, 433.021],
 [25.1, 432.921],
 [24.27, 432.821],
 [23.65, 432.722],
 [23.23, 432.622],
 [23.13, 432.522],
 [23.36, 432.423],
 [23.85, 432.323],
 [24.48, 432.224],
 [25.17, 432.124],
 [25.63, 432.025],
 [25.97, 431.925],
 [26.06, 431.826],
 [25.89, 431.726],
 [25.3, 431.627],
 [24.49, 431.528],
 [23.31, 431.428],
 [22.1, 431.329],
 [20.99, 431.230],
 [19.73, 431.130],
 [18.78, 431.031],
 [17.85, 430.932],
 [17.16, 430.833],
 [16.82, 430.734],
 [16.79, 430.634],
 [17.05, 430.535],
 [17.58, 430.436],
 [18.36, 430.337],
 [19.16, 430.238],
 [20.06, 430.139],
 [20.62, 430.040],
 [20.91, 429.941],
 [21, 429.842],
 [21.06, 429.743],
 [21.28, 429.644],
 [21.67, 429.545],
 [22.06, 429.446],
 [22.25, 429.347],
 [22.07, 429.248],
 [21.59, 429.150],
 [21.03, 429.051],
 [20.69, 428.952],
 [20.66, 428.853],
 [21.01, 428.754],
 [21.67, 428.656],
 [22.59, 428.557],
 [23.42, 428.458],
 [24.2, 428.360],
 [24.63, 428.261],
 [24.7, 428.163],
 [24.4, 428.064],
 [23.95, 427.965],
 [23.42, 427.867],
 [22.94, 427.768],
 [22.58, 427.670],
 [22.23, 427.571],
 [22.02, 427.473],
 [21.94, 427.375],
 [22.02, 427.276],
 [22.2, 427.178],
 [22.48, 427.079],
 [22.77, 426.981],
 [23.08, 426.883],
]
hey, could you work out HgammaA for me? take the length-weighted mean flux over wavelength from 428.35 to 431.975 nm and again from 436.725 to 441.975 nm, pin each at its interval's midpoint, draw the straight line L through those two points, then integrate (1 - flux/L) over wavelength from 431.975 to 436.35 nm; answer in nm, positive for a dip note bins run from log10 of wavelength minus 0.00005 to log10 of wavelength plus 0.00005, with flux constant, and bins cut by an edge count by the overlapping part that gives -0.42 nm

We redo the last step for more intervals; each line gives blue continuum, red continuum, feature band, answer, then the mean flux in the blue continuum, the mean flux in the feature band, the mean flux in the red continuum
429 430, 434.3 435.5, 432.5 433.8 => -0.06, 21.5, 25.8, 26.1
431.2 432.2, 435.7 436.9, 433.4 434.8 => 0.05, 24.6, 25.1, 27.5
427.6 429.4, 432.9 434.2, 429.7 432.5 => 0.33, 22.6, 21.4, 25.7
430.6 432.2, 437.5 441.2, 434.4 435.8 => -0.15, 22.1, 26.1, 25.4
